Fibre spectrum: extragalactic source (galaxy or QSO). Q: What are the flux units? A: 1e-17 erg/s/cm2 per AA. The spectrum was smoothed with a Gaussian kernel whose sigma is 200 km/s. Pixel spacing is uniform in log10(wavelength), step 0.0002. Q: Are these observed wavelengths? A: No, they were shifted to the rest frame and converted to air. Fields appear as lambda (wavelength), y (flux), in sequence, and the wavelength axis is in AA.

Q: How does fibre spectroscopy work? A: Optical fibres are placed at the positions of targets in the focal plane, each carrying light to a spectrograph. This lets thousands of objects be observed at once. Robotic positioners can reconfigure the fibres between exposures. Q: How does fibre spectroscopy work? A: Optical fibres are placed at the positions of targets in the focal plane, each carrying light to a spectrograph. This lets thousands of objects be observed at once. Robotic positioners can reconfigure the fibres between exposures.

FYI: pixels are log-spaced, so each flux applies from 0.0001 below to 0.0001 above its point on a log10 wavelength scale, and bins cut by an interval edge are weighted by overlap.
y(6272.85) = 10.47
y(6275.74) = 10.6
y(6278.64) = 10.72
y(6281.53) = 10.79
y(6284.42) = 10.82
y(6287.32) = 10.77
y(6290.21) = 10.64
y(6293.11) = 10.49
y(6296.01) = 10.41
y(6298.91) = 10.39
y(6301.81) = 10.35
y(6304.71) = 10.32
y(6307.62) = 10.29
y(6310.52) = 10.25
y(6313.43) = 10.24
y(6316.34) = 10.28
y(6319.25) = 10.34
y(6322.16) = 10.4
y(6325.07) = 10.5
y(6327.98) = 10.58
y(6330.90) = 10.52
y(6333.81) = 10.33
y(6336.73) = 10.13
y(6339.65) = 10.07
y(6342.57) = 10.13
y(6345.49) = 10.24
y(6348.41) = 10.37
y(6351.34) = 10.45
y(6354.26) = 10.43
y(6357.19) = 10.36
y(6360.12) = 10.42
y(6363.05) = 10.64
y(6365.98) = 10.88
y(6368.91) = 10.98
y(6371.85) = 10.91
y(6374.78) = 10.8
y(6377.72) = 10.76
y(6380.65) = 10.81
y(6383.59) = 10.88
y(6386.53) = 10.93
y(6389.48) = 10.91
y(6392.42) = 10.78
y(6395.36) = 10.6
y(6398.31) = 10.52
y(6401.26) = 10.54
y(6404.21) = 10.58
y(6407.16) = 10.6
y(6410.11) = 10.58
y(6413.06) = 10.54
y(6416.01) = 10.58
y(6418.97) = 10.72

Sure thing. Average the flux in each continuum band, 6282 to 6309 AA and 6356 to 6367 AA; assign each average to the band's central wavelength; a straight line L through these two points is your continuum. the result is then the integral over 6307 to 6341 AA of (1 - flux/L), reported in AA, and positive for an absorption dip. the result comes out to 0.7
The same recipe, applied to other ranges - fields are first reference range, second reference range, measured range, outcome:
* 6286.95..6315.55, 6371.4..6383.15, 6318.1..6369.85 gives 1.0 AA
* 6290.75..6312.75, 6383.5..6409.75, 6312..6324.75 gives 0.1 AA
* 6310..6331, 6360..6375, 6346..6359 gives 0.3 AA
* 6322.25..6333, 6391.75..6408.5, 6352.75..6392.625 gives -0.7 AA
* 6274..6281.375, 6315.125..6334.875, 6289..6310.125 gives 0.3 AA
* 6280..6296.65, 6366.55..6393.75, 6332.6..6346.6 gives 0.8 AA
